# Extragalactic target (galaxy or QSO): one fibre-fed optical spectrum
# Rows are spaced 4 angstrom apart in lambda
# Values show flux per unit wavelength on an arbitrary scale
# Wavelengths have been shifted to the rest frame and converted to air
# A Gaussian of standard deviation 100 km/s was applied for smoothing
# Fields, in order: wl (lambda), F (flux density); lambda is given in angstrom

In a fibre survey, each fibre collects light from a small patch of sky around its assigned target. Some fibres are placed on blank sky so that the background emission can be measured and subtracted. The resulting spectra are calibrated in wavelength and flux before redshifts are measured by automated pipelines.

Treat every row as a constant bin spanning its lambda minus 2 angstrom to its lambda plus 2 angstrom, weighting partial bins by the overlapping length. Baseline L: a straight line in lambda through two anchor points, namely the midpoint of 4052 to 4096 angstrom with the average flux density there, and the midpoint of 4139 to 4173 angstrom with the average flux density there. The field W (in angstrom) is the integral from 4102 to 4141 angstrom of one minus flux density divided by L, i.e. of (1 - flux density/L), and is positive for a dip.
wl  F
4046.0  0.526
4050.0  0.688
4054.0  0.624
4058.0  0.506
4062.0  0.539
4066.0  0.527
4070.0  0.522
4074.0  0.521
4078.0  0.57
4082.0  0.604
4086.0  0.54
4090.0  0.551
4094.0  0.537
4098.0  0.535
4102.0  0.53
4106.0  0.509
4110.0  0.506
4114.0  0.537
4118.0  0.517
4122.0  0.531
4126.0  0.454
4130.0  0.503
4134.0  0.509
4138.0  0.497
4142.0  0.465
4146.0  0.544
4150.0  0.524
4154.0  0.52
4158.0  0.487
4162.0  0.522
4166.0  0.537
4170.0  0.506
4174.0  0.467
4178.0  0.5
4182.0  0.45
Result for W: 1.5 angstrom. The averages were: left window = 0.549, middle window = 0.507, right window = 0.511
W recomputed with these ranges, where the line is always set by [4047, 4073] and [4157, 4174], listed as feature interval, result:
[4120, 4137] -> 0.9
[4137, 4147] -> 0.4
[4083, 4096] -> 0.0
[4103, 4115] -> 0.5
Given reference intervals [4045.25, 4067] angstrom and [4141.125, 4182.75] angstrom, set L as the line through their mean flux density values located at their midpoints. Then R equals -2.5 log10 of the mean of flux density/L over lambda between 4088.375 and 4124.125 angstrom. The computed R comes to 0.03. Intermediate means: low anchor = 0.573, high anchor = 0.505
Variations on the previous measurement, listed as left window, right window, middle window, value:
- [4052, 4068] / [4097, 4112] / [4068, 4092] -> -0.03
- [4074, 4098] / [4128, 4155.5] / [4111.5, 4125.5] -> 0.02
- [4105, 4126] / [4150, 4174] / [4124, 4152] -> 0.03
